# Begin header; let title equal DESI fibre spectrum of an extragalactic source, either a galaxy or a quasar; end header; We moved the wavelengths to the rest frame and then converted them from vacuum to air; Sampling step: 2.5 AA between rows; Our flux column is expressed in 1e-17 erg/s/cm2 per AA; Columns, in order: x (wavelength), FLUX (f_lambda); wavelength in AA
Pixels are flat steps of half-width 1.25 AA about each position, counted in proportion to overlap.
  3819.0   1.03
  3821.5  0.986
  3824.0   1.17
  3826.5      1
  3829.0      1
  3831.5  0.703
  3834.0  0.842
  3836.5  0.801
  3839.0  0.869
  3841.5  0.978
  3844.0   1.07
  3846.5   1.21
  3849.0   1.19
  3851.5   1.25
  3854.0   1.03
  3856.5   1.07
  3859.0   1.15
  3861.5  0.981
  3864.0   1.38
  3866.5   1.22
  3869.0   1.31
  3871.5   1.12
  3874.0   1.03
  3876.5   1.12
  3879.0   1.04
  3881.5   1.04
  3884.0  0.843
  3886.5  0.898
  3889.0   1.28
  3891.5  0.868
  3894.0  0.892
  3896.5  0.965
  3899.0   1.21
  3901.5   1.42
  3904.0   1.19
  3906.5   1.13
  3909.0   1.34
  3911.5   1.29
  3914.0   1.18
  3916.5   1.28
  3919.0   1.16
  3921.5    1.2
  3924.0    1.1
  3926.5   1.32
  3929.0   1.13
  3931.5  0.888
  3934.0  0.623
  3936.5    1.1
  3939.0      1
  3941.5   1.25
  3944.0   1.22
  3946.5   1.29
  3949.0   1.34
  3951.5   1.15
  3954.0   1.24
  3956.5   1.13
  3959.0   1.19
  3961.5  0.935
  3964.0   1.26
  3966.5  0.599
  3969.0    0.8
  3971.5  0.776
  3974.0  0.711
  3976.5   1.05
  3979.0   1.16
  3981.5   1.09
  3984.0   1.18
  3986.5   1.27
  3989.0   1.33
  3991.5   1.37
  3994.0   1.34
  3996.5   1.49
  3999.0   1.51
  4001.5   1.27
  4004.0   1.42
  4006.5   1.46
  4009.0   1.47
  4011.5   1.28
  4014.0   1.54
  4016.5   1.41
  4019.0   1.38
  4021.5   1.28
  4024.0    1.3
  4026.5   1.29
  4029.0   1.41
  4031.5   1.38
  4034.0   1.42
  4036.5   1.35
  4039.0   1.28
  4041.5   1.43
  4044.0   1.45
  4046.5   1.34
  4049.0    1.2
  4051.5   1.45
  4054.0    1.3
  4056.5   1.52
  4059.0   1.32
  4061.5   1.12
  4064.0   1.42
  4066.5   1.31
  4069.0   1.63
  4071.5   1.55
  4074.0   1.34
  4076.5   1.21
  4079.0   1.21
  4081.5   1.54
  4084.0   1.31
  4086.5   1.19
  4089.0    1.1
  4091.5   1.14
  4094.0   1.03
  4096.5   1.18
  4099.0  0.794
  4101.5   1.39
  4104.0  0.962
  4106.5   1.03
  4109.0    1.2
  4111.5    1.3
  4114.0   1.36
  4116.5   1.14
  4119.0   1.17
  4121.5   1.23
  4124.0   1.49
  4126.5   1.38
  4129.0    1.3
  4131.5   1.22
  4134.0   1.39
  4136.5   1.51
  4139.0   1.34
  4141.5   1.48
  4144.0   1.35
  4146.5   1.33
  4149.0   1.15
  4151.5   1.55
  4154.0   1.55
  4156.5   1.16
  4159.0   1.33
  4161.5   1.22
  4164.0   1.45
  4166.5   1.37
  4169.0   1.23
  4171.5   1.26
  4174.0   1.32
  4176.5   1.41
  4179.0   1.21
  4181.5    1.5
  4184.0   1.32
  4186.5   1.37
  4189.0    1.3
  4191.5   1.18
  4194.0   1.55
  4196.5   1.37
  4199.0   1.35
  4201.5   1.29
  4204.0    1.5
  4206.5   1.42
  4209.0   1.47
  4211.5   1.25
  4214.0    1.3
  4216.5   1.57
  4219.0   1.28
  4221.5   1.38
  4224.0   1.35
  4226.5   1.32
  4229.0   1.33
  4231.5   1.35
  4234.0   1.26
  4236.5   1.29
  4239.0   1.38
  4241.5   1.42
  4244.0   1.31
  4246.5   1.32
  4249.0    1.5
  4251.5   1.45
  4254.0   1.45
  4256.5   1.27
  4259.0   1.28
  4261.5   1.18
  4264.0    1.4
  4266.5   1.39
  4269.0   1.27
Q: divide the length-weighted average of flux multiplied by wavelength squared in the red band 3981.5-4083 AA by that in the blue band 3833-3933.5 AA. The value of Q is 1.3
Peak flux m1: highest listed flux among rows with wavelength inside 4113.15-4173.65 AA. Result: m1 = 1.55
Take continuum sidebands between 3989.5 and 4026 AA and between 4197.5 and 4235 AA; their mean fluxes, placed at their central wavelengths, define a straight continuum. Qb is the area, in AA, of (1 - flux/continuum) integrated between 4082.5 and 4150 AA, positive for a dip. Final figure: 6.6 AA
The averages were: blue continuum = 1.39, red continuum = 1.36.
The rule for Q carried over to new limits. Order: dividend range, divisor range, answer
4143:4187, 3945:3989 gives 1.37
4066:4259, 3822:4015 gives 1.32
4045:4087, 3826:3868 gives 1.44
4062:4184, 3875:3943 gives 1.31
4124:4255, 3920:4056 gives 1.22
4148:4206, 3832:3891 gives 1.48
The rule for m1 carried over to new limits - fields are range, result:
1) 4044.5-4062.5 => 1.52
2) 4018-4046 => 1.45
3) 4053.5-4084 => 1.63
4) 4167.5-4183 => 1.5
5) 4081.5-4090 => 1.54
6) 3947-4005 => 1.51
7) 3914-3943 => 1.32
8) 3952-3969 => 1.26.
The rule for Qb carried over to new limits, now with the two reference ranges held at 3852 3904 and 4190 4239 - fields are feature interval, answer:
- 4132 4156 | -1.62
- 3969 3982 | 2.65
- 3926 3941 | 1.76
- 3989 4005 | -2.74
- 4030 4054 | -2.72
